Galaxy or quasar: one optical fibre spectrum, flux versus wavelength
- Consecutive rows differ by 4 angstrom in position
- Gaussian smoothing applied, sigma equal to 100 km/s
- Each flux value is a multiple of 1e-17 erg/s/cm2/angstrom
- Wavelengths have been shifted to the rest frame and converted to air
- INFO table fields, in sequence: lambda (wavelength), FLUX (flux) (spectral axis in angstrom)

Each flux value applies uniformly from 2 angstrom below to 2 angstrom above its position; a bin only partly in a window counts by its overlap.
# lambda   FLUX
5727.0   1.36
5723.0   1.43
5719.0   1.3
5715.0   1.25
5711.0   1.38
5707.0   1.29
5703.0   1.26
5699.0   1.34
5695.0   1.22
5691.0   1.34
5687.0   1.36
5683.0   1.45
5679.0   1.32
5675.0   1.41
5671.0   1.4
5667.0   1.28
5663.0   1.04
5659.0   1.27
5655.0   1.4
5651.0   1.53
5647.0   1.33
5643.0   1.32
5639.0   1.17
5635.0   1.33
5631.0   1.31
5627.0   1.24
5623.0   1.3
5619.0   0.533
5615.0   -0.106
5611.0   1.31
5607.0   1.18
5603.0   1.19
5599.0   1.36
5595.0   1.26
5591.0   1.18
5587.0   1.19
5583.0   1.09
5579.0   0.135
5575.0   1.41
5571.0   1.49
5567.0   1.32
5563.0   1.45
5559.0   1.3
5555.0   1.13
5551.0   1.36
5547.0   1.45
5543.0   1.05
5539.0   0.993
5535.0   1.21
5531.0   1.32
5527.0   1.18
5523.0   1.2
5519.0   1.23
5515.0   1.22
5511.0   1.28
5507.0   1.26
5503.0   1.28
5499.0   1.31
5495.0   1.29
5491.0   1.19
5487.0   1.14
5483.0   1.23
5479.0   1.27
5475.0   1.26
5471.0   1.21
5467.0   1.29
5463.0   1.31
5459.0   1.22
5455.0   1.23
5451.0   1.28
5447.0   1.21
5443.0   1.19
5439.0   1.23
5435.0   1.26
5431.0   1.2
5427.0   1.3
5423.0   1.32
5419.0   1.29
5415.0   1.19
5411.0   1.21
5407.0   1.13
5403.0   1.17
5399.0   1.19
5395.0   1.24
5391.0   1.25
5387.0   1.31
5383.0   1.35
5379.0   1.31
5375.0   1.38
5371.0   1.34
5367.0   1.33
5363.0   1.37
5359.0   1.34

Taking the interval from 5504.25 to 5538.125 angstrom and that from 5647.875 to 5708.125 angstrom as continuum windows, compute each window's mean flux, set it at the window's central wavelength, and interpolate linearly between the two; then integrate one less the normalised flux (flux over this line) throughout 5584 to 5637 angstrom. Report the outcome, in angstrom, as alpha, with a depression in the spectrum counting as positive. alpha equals 7.7 angstrom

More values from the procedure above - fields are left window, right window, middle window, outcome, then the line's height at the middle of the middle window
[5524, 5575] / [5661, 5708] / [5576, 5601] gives 4.6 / 1.29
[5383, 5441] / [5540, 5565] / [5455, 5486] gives 0.1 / 1.26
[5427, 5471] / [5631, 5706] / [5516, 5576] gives 0.4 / 1.28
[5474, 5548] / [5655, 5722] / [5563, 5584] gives 2.2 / 1.26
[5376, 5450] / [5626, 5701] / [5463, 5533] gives 1.3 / 1.27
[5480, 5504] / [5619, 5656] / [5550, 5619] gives 8.4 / 1.27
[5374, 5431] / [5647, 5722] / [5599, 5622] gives 7.4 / 1.31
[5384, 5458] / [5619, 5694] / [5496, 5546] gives 1.8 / 1.26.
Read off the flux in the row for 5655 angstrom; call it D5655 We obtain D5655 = 1.4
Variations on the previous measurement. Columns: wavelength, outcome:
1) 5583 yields 1.09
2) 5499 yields 1.31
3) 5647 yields 1.33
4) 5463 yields 1.31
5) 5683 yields 1.45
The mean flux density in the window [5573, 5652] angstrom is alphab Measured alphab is 1.11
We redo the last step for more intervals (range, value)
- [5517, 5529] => 1.2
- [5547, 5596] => 1.2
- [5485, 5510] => 1.25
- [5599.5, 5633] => 1.01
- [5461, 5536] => 1.25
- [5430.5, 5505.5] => 1.24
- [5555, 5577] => 1.37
